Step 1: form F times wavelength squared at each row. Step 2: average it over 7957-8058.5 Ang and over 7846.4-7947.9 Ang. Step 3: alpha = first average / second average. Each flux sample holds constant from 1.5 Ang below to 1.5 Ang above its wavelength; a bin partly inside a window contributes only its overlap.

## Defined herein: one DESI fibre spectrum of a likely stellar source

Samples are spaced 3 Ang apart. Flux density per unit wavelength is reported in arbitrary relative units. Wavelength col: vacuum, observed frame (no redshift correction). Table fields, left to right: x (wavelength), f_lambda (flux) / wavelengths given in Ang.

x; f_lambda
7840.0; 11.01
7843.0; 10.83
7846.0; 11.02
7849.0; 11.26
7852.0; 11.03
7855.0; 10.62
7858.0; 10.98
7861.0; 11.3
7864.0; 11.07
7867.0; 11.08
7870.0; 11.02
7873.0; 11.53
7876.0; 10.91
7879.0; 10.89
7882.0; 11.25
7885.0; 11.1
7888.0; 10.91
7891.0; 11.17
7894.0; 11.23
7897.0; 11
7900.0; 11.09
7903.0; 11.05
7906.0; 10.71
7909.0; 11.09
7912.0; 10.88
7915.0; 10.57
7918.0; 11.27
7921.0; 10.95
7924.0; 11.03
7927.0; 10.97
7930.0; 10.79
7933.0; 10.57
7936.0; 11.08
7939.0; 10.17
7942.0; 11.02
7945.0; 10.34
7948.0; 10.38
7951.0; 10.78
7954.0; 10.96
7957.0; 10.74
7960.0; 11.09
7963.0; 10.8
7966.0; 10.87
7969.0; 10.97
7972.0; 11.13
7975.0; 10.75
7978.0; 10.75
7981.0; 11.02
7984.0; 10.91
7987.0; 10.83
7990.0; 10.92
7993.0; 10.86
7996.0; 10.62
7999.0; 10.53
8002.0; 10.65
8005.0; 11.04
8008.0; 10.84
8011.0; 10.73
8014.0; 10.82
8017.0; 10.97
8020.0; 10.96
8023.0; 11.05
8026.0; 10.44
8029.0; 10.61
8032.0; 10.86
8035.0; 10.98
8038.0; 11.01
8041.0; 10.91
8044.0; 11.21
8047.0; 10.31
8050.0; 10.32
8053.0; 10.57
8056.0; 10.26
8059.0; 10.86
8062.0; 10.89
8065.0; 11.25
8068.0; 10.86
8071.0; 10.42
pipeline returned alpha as 1.01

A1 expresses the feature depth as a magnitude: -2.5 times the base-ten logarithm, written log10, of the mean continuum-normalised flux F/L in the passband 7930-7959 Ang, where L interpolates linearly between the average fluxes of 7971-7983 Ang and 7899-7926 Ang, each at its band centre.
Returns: 0.02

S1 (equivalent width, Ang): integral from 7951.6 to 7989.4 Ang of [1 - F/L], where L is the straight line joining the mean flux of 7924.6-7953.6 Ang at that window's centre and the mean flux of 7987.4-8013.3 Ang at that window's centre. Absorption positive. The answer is -0.56 Ang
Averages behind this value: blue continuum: 10.7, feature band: 10.9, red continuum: 10.8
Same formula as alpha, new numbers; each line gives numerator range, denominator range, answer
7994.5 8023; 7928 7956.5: 1.03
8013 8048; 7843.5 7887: 1.02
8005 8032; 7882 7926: 1.01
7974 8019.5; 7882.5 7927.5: 1.01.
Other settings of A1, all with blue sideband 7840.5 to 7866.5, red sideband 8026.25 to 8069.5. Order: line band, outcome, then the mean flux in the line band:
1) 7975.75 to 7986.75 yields 0.00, 10.9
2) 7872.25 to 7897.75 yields -0.01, 11.1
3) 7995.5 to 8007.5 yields 0.01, 10.7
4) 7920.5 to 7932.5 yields 0.00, 10.9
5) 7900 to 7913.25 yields 0.00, 11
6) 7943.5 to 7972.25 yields 0.01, 10.8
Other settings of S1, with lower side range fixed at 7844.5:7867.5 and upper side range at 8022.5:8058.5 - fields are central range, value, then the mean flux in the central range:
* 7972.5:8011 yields -0.1 Ang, 10.8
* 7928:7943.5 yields 0.2 Ang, 10.7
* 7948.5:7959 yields 0.1 Ang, 10.8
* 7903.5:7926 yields 0.0 Ang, 10.9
